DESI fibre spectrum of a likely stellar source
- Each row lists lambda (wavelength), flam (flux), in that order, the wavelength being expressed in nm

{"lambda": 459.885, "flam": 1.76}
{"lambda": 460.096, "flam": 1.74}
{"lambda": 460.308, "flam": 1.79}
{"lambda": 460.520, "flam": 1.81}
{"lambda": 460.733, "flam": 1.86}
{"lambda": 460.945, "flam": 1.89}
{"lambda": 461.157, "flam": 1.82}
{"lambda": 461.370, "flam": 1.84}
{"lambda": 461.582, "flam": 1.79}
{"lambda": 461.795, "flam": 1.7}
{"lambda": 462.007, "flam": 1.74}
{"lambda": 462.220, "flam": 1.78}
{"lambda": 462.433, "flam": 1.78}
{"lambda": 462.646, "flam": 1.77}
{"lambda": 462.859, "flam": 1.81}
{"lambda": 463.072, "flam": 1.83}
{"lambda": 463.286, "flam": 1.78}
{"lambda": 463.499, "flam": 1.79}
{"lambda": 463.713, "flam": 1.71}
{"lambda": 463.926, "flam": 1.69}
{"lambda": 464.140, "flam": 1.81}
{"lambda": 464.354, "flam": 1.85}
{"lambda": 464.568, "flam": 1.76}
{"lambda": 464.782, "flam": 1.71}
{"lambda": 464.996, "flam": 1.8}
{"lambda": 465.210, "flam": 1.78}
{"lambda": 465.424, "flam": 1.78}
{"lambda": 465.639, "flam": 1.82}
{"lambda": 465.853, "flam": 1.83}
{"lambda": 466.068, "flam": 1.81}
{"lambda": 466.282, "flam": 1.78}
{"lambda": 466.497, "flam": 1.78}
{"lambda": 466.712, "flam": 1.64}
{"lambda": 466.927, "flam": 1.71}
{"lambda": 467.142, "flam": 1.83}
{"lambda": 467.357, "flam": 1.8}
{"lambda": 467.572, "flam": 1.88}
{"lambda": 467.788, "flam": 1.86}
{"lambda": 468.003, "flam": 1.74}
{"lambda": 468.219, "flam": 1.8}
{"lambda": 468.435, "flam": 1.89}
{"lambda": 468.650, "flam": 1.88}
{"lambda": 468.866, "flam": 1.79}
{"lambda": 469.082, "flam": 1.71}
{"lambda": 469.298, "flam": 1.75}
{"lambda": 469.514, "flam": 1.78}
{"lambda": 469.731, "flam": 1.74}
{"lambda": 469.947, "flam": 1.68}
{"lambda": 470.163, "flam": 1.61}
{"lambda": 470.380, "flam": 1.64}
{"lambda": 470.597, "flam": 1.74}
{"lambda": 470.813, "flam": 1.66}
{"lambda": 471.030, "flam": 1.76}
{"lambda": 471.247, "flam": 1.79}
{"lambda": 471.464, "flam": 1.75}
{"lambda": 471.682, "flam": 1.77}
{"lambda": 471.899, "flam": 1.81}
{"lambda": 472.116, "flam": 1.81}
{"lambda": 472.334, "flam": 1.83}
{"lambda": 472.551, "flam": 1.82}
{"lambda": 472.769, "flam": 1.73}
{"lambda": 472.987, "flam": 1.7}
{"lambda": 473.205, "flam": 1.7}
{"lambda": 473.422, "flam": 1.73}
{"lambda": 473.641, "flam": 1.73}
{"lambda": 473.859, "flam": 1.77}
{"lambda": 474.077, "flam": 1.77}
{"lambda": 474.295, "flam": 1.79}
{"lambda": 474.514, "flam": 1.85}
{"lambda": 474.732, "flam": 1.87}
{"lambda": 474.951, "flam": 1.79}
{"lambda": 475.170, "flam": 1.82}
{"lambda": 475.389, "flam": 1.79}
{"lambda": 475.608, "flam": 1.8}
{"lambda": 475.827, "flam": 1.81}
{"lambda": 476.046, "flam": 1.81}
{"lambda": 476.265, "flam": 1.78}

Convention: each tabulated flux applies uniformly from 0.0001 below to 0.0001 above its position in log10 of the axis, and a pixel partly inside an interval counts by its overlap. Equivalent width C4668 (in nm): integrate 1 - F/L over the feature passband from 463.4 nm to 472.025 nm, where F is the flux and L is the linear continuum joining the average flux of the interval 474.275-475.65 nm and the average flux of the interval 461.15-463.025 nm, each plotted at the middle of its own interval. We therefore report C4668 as 0.14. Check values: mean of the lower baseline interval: 1.78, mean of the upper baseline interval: 1.82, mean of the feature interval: 1.77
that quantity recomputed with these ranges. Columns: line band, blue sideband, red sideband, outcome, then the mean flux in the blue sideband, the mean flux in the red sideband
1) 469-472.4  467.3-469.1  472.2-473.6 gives 0.09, 1.82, 1.75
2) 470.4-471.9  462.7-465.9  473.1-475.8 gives 0.03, 1.78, 1.79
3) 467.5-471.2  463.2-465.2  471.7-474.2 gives 0.01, 1.77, 1.76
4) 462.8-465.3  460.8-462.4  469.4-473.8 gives 0.01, 1.8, 1.74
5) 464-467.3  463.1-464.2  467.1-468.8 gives 0.03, 1.76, 1.83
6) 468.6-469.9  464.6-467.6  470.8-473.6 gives 0.00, 1.78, 1.76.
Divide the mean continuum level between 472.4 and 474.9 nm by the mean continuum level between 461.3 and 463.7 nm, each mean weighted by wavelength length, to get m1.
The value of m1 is 1.00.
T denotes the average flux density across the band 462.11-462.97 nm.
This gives 1.79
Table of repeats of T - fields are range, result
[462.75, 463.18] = 1.82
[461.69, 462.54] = 1.75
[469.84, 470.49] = 1.64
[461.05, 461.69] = 1.82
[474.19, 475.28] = 1.82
